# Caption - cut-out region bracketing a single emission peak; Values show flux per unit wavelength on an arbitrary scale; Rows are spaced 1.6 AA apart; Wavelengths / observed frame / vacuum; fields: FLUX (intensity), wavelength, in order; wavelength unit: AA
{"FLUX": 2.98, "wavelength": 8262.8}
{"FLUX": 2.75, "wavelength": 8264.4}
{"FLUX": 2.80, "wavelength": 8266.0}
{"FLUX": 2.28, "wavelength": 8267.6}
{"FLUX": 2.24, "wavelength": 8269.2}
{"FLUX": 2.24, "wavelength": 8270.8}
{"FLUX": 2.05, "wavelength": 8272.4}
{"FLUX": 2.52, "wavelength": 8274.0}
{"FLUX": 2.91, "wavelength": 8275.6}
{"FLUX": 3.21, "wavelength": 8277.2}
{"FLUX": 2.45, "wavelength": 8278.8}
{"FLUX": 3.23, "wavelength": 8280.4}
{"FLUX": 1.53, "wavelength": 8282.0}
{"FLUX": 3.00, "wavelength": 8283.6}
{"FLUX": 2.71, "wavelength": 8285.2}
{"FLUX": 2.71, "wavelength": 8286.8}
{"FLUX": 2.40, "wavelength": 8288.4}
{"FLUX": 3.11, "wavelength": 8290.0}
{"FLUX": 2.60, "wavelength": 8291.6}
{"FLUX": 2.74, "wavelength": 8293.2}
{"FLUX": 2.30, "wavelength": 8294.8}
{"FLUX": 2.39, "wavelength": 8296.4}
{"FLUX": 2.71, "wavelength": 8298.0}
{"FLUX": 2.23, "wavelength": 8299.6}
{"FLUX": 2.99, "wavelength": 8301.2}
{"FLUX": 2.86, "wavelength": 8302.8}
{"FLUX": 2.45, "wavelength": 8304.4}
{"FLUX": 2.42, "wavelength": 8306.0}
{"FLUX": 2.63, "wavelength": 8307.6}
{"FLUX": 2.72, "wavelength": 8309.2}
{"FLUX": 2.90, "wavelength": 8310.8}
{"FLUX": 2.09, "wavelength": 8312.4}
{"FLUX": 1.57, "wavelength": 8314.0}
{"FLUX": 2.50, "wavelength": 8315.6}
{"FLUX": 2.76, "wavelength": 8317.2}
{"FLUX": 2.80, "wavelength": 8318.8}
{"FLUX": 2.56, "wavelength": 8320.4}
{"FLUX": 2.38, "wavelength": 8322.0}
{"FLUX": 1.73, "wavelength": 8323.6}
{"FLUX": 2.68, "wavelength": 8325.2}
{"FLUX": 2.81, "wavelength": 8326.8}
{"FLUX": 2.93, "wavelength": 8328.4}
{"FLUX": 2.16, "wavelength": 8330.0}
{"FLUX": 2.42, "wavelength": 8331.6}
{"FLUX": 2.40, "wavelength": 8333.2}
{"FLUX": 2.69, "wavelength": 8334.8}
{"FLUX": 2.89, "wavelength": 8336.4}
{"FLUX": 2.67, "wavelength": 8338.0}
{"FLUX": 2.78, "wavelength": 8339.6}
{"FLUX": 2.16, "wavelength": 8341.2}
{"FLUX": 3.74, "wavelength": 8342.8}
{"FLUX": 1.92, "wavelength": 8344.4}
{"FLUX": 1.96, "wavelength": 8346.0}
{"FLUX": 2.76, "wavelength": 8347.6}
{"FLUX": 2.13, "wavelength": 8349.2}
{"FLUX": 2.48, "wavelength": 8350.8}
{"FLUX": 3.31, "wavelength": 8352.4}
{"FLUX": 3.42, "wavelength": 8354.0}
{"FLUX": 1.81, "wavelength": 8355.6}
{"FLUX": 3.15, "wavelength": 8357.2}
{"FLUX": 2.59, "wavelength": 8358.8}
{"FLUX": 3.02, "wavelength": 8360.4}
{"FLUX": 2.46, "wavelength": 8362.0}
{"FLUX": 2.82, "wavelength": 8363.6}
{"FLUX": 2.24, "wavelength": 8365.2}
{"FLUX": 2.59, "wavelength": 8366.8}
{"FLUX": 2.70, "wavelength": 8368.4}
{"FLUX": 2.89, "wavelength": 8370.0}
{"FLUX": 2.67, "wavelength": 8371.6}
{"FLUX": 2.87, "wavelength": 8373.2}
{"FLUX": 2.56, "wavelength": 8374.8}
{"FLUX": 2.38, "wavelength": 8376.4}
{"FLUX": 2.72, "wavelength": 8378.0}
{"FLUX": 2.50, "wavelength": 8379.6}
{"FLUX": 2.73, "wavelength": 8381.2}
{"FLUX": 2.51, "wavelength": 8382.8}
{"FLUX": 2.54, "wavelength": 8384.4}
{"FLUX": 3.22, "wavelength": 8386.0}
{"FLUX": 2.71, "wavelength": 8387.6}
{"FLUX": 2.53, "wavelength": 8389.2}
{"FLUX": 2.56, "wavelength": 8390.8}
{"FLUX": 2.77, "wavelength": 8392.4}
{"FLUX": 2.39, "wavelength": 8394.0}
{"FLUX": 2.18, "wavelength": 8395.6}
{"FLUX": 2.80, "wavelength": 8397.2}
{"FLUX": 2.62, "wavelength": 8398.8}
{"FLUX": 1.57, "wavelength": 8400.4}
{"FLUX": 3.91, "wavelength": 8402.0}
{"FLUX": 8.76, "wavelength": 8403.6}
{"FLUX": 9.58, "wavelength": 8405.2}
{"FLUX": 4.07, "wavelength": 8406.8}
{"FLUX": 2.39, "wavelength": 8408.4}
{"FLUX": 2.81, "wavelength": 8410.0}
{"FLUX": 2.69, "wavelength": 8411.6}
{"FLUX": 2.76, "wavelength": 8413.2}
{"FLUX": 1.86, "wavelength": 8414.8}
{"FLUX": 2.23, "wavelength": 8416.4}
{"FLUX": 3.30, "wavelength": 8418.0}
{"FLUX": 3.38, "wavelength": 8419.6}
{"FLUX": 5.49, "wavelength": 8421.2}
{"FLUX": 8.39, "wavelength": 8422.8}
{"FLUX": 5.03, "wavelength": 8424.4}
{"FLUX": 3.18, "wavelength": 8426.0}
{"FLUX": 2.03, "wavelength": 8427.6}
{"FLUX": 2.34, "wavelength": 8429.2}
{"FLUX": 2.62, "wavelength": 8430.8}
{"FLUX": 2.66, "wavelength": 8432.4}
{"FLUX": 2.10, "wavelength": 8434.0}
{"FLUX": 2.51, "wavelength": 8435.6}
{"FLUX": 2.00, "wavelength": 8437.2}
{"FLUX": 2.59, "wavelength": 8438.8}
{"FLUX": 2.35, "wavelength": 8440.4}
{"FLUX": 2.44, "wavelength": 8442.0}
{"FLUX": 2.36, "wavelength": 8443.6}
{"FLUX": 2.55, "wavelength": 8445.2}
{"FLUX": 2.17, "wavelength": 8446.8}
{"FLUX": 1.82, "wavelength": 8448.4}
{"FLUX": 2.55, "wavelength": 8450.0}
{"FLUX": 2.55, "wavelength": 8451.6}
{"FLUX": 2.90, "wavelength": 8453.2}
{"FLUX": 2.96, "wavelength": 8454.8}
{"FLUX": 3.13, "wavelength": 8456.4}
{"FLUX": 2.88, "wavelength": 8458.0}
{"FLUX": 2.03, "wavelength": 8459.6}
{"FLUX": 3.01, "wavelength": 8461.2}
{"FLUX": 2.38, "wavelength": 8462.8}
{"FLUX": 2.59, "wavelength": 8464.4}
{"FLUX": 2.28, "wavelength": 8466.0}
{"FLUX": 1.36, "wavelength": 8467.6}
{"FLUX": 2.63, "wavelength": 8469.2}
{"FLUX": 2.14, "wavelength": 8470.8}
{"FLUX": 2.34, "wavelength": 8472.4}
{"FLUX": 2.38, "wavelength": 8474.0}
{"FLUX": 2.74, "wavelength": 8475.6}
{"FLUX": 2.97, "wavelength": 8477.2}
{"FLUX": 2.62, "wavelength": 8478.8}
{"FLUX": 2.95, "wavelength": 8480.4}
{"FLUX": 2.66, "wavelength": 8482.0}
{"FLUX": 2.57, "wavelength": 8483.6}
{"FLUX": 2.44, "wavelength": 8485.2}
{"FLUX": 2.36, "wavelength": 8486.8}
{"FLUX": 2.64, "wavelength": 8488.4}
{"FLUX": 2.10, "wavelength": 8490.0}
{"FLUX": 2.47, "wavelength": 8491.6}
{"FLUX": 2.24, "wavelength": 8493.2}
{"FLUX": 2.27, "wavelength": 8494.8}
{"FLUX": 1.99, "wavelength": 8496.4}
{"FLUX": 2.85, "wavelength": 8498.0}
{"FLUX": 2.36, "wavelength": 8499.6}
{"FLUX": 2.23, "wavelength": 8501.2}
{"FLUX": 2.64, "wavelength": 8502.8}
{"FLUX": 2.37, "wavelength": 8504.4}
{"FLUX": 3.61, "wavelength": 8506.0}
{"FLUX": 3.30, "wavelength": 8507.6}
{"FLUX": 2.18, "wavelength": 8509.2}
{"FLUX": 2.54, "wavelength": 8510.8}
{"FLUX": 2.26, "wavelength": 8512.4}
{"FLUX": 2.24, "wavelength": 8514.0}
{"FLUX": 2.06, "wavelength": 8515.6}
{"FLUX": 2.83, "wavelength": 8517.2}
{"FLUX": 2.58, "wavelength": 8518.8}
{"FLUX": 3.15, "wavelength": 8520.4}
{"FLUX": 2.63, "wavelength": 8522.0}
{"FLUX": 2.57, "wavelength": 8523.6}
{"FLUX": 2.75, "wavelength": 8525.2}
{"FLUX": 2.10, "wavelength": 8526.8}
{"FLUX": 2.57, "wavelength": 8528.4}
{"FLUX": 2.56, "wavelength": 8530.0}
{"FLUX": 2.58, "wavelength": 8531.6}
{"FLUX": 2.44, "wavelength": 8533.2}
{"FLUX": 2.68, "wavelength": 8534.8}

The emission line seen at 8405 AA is [S II] 6716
